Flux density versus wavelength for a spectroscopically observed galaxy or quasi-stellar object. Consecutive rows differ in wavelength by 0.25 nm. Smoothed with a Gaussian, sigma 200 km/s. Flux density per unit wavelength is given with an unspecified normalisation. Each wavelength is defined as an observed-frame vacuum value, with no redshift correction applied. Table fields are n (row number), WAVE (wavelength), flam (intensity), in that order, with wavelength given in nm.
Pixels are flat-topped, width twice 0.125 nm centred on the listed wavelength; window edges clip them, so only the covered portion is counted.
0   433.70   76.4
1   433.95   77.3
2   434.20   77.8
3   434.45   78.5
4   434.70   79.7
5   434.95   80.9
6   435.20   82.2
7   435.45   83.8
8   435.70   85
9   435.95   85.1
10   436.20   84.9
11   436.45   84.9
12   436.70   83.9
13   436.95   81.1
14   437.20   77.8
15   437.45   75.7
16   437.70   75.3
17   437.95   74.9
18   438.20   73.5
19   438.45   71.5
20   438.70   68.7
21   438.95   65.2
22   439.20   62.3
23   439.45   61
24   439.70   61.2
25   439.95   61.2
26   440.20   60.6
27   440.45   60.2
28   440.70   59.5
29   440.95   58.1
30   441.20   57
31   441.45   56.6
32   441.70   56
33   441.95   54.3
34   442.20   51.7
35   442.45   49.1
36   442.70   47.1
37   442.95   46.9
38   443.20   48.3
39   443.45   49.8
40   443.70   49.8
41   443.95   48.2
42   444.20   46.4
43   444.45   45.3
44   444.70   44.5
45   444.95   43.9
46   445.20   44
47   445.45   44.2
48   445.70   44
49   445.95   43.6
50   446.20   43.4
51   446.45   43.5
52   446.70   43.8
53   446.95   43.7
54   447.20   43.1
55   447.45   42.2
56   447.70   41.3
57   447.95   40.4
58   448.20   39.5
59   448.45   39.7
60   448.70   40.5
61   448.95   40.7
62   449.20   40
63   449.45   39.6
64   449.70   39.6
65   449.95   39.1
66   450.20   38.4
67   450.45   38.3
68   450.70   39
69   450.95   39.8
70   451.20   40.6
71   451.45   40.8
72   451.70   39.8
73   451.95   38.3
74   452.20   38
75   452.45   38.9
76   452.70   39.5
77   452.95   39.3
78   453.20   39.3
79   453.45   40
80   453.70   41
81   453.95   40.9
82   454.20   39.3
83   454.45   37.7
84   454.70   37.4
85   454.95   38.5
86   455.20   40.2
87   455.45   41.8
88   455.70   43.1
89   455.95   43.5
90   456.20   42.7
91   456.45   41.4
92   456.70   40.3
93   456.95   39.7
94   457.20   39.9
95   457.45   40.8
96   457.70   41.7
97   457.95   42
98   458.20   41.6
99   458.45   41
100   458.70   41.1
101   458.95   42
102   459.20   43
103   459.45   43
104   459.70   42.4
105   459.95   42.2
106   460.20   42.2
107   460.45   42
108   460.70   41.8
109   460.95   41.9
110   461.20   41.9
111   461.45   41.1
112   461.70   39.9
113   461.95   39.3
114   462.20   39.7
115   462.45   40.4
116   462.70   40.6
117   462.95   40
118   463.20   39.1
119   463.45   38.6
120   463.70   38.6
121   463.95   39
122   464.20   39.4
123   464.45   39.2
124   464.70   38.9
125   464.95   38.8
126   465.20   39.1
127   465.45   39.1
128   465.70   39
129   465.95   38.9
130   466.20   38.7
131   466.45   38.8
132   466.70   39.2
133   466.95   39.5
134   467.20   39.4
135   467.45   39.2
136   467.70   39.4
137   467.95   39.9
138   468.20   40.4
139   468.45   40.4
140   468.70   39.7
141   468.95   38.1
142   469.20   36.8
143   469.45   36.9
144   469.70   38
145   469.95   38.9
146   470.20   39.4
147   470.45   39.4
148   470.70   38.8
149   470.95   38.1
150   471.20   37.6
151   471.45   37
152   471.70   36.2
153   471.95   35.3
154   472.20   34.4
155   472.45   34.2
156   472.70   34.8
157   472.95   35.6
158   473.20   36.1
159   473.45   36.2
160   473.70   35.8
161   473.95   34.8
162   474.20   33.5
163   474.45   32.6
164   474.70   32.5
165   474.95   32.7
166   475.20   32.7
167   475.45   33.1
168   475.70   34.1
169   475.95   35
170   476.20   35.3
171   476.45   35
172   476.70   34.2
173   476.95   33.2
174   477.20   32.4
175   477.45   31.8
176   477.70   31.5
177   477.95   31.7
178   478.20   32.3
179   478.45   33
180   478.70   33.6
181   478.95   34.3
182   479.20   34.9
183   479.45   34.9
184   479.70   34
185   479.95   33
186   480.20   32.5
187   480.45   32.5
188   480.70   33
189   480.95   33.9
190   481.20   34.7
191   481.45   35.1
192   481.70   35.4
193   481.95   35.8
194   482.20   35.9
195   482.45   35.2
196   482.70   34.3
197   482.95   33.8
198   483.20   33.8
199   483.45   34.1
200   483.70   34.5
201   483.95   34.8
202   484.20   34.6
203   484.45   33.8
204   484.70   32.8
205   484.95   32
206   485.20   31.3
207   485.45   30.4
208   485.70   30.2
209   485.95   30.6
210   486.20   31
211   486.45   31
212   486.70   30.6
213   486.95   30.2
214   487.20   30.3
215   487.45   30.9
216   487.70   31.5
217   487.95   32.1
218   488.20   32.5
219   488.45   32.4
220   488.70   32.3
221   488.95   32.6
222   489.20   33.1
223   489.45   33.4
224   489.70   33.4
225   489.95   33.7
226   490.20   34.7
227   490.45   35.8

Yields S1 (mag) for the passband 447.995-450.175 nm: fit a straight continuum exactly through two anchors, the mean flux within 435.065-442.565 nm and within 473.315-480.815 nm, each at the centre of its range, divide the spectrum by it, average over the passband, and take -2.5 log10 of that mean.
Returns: 0.43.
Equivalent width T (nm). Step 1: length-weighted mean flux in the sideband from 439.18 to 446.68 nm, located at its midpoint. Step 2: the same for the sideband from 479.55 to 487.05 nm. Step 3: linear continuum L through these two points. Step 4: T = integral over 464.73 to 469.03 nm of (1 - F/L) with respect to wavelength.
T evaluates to 0.13 nm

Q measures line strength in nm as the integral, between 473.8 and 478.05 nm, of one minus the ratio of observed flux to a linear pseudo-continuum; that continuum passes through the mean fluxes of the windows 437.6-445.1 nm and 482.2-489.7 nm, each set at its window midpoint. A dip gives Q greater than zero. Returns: 0.519 nm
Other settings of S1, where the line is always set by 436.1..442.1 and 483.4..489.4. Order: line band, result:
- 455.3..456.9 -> 0.29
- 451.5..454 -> 0.40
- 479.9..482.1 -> 0.06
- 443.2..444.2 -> 0.30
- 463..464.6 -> 0.25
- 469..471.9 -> 0.16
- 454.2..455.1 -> 0.42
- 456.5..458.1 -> 0.30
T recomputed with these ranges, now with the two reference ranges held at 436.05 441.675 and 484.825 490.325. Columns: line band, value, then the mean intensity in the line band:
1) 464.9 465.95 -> 0.21 nm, 39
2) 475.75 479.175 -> 0.53 nm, 33.4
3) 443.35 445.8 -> 0.70 nm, 46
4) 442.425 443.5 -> 0.29 nm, 48.1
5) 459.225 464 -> 0.99 nm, 40.8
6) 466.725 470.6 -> 0.60 nm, 39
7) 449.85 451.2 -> 0.47 nm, 39.1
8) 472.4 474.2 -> 0.31 nm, 35.3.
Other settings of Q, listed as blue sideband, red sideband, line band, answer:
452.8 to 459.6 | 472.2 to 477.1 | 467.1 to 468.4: -0.11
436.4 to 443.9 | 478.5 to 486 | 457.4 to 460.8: 0.52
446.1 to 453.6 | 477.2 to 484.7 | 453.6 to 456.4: -0.09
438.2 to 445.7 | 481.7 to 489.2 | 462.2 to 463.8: 0.16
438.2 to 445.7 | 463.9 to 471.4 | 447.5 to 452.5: 1.00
